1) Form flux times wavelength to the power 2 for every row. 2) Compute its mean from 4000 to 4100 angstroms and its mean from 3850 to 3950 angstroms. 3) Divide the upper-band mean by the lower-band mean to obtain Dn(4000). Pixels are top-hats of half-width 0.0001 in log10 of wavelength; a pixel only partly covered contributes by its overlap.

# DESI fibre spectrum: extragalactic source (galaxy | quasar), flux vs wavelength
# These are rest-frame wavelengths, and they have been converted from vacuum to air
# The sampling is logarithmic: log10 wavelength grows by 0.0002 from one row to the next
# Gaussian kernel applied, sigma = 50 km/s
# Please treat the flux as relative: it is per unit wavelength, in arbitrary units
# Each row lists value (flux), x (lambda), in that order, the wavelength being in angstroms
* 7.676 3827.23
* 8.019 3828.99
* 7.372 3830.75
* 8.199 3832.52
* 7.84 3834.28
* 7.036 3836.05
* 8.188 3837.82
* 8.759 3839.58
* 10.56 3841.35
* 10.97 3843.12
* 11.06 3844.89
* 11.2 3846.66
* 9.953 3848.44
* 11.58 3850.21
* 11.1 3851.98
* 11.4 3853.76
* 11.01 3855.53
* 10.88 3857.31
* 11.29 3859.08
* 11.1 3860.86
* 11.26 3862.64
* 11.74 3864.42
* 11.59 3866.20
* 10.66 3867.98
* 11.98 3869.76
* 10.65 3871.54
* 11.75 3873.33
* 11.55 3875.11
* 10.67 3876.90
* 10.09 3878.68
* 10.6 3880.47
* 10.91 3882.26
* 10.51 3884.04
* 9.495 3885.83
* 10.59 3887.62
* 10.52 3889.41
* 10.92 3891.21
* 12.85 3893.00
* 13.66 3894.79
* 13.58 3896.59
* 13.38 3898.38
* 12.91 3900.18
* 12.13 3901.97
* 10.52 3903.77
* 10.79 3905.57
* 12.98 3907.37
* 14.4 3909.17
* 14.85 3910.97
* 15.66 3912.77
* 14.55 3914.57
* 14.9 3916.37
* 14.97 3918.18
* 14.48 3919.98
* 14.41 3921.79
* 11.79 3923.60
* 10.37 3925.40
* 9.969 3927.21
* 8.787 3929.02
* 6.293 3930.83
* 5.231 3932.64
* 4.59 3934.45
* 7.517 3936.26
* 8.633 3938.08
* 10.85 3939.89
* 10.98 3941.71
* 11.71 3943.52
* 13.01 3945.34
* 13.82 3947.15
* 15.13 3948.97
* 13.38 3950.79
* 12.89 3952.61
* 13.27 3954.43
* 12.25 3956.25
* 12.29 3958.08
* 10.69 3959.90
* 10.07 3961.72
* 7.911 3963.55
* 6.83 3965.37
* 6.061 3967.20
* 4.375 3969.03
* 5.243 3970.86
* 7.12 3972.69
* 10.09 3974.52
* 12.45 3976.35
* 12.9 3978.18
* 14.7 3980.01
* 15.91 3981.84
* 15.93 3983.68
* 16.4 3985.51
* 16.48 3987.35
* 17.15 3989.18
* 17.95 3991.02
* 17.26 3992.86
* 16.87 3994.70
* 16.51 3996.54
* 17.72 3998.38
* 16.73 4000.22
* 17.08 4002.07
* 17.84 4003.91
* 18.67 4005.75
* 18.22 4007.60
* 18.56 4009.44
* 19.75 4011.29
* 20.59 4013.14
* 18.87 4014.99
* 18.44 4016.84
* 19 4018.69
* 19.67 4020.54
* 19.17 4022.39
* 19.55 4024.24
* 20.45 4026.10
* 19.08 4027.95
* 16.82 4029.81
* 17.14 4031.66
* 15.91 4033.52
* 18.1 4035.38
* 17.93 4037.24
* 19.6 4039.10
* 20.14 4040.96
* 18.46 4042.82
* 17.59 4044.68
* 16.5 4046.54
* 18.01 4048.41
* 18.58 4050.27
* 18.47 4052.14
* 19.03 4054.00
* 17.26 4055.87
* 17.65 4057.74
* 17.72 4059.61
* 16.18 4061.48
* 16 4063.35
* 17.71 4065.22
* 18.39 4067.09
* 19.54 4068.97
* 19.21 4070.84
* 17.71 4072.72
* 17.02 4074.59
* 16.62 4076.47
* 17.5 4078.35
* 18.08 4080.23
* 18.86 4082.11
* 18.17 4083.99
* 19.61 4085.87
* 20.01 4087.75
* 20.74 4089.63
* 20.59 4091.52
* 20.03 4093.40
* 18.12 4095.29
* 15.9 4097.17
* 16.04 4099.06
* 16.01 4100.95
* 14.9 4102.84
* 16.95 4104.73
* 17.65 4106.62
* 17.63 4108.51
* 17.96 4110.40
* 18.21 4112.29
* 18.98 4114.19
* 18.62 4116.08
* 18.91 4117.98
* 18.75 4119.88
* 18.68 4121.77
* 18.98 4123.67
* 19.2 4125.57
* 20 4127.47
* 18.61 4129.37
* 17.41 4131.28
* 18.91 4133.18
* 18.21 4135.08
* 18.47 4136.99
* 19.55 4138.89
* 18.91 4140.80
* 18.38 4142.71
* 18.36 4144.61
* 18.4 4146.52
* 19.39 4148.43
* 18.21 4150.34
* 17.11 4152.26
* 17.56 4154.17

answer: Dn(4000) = 1.7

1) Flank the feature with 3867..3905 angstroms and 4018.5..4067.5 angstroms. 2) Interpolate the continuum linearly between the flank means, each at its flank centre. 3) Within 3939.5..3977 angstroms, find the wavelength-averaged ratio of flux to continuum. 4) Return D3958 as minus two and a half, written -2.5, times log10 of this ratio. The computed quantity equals 0.35 mag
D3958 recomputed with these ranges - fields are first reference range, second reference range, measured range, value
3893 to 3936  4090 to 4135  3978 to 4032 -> -0.201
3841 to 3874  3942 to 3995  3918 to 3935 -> 0.188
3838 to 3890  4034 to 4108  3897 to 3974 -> 0.195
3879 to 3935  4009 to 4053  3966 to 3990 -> 0.312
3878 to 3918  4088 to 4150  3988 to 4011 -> -0.164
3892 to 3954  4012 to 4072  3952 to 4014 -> 0.102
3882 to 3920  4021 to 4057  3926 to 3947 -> 0.485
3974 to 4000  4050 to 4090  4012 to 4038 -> -0.111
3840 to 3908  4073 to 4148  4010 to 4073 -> -0.134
